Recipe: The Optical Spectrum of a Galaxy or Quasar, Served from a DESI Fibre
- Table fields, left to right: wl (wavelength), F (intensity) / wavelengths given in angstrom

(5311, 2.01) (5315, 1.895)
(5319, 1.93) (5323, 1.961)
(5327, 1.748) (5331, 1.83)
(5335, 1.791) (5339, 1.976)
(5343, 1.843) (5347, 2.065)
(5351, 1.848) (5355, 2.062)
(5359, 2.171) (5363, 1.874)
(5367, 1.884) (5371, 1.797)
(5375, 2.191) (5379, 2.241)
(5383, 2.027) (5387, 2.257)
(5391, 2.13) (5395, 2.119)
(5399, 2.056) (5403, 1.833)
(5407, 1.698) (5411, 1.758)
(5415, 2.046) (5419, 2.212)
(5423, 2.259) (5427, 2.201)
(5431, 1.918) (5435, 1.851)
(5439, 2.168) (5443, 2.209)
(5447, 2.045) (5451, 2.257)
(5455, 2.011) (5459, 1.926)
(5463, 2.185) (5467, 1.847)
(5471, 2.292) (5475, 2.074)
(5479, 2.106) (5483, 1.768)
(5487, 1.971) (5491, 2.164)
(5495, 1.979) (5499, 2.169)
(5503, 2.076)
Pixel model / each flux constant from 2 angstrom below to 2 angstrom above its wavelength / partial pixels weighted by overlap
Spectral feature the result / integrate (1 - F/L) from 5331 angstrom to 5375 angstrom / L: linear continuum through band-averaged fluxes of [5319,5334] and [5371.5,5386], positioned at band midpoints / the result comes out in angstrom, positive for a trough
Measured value 1.1 angstrom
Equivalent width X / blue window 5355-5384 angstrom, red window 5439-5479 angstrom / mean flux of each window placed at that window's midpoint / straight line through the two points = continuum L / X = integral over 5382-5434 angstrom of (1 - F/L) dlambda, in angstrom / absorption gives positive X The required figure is 0.57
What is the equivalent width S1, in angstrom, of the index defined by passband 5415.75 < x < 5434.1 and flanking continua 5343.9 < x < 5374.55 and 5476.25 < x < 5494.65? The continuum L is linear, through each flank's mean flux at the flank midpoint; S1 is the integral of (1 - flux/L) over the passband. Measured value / -1.3 angstrom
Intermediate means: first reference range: 1.97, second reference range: 2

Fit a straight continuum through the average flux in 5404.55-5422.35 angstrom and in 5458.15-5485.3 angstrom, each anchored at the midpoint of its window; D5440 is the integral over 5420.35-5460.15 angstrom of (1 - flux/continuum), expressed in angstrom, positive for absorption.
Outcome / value -2.04 angstrom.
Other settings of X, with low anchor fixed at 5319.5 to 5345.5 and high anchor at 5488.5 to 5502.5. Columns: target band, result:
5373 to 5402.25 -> -2.84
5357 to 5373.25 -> -0.20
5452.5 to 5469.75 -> 0.29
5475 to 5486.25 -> 0.60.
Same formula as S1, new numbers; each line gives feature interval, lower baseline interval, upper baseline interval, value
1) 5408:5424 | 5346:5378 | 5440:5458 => 0.3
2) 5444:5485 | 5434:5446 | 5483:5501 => 0.2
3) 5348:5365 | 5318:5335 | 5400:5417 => -1.3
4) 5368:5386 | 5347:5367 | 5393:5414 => -1.1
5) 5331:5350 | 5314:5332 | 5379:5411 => 0.0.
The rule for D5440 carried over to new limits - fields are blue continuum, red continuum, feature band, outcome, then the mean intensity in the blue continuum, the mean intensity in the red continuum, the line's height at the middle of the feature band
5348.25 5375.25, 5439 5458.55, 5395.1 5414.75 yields 1.5 angstrom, 1.96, 2.12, 2.04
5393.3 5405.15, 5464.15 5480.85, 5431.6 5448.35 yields -0.1 angstrom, 2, 2.08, 2.05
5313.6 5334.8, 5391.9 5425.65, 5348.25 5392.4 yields -2.3 angstrom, 1.87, 2.01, 1.94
